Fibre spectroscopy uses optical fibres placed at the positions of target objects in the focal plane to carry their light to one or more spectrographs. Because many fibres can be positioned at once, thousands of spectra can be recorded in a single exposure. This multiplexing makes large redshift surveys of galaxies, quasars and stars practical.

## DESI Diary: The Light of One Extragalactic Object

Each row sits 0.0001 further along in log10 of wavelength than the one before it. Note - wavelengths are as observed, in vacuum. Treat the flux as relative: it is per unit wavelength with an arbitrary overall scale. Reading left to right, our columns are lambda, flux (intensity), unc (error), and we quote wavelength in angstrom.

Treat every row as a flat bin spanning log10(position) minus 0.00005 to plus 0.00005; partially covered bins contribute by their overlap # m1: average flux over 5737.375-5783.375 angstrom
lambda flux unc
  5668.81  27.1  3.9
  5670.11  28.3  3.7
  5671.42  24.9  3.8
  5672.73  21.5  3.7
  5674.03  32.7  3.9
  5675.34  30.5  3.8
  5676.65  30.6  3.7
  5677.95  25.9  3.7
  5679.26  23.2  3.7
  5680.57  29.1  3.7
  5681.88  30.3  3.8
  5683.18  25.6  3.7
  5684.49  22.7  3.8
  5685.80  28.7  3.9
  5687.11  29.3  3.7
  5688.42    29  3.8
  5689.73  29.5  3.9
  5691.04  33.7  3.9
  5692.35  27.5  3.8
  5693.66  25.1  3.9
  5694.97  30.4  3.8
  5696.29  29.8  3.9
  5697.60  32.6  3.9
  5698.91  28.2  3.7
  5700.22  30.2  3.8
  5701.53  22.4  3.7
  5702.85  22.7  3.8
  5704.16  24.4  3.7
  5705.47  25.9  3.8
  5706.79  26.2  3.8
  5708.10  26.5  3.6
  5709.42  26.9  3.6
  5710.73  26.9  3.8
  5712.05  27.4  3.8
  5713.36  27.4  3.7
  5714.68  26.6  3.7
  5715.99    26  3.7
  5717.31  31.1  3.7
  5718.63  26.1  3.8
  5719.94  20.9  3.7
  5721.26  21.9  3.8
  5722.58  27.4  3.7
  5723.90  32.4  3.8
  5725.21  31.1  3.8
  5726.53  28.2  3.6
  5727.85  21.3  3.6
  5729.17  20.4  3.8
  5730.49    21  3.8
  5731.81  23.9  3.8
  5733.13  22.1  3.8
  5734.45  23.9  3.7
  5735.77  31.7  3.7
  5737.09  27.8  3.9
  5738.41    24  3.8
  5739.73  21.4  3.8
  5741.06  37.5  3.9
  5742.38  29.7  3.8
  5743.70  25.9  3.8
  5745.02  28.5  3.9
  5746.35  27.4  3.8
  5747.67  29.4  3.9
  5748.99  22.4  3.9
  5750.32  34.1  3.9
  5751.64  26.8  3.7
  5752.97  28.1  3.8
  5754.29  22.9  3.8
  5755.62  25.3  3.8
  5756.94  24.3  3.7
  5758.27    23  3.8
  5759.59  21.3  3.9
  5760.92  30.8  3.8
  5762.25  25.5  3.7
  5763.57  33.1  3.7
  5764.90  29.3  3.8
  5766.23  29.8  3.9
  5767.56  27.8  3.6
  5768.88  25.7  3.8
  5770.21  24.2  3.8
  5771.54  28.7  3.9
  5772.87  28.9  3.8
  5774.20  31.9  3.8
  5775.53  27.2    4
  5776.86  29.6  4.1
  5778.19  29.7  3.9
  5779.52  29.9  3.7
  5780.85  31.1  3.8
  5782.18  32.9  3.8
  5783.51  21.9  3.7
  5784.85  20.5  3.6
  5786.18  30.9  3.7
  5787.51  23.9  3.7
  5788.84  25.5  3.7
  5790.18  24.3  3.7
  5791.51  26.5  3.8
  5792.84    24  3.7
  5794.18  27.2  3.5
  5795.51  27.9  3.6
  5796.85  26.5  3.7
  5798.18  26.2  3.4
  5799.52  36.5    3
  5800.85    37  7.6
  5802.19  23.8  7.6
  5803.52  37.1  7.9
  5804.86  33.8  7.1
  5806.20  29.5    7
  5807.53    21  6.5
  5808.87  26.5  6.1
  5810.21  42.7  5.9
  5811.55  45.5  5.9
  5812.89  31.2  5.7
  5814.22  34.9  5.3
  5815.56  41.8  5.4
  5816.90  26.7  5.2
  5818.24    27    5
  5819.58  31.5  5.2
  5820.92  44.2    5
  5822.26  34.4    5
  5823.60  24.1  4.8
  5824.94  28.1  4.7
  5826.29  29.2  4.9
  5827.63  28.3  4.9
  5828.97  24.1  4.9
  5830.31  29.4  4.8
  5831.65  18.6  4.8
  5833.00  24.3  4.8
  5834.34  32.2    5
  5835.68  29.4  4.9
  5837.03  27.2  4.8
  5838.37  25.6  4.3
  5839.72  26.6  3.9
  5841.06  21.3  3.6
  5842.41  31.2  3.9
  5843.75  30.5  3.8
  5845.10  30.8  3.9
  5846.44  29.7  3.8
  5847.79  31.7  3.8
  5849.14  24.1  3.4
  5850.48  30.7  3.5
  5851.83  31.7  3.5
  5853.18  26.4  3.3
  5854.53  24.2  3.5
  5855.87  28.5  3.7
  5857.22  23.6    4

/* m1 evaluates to 27.8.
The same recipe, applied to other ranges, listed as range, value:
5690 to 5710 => 27.5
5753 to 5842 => 28.7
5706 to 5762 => 26.4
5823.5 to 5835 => 26.6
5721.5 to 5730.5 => 26.1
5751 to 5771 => 26.5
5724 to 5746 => 26.3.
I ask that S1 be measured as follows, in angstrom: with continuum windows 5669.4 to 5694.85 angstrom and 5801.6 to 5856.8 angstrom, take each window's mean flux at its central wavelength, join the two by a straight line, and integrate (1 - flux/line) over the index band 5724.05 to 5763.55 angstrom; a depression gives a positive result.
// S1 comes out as 3.1 angstrom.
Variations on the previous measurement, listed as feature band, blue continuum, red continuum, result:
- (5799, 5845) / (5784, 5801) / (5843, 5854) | -3.5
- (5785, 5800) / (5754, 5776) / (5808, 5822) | 2.2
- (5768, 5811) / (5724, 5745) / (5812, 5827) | 2.3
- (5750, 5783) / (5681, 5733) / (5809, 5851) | 0.5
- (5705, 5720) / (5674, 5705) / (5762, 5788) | 0.7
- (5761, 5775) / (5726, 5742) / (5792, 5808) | -0.6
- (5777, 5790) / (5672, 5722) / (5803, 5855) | 0.7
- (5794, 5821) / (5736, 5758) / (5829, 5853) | -4.4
